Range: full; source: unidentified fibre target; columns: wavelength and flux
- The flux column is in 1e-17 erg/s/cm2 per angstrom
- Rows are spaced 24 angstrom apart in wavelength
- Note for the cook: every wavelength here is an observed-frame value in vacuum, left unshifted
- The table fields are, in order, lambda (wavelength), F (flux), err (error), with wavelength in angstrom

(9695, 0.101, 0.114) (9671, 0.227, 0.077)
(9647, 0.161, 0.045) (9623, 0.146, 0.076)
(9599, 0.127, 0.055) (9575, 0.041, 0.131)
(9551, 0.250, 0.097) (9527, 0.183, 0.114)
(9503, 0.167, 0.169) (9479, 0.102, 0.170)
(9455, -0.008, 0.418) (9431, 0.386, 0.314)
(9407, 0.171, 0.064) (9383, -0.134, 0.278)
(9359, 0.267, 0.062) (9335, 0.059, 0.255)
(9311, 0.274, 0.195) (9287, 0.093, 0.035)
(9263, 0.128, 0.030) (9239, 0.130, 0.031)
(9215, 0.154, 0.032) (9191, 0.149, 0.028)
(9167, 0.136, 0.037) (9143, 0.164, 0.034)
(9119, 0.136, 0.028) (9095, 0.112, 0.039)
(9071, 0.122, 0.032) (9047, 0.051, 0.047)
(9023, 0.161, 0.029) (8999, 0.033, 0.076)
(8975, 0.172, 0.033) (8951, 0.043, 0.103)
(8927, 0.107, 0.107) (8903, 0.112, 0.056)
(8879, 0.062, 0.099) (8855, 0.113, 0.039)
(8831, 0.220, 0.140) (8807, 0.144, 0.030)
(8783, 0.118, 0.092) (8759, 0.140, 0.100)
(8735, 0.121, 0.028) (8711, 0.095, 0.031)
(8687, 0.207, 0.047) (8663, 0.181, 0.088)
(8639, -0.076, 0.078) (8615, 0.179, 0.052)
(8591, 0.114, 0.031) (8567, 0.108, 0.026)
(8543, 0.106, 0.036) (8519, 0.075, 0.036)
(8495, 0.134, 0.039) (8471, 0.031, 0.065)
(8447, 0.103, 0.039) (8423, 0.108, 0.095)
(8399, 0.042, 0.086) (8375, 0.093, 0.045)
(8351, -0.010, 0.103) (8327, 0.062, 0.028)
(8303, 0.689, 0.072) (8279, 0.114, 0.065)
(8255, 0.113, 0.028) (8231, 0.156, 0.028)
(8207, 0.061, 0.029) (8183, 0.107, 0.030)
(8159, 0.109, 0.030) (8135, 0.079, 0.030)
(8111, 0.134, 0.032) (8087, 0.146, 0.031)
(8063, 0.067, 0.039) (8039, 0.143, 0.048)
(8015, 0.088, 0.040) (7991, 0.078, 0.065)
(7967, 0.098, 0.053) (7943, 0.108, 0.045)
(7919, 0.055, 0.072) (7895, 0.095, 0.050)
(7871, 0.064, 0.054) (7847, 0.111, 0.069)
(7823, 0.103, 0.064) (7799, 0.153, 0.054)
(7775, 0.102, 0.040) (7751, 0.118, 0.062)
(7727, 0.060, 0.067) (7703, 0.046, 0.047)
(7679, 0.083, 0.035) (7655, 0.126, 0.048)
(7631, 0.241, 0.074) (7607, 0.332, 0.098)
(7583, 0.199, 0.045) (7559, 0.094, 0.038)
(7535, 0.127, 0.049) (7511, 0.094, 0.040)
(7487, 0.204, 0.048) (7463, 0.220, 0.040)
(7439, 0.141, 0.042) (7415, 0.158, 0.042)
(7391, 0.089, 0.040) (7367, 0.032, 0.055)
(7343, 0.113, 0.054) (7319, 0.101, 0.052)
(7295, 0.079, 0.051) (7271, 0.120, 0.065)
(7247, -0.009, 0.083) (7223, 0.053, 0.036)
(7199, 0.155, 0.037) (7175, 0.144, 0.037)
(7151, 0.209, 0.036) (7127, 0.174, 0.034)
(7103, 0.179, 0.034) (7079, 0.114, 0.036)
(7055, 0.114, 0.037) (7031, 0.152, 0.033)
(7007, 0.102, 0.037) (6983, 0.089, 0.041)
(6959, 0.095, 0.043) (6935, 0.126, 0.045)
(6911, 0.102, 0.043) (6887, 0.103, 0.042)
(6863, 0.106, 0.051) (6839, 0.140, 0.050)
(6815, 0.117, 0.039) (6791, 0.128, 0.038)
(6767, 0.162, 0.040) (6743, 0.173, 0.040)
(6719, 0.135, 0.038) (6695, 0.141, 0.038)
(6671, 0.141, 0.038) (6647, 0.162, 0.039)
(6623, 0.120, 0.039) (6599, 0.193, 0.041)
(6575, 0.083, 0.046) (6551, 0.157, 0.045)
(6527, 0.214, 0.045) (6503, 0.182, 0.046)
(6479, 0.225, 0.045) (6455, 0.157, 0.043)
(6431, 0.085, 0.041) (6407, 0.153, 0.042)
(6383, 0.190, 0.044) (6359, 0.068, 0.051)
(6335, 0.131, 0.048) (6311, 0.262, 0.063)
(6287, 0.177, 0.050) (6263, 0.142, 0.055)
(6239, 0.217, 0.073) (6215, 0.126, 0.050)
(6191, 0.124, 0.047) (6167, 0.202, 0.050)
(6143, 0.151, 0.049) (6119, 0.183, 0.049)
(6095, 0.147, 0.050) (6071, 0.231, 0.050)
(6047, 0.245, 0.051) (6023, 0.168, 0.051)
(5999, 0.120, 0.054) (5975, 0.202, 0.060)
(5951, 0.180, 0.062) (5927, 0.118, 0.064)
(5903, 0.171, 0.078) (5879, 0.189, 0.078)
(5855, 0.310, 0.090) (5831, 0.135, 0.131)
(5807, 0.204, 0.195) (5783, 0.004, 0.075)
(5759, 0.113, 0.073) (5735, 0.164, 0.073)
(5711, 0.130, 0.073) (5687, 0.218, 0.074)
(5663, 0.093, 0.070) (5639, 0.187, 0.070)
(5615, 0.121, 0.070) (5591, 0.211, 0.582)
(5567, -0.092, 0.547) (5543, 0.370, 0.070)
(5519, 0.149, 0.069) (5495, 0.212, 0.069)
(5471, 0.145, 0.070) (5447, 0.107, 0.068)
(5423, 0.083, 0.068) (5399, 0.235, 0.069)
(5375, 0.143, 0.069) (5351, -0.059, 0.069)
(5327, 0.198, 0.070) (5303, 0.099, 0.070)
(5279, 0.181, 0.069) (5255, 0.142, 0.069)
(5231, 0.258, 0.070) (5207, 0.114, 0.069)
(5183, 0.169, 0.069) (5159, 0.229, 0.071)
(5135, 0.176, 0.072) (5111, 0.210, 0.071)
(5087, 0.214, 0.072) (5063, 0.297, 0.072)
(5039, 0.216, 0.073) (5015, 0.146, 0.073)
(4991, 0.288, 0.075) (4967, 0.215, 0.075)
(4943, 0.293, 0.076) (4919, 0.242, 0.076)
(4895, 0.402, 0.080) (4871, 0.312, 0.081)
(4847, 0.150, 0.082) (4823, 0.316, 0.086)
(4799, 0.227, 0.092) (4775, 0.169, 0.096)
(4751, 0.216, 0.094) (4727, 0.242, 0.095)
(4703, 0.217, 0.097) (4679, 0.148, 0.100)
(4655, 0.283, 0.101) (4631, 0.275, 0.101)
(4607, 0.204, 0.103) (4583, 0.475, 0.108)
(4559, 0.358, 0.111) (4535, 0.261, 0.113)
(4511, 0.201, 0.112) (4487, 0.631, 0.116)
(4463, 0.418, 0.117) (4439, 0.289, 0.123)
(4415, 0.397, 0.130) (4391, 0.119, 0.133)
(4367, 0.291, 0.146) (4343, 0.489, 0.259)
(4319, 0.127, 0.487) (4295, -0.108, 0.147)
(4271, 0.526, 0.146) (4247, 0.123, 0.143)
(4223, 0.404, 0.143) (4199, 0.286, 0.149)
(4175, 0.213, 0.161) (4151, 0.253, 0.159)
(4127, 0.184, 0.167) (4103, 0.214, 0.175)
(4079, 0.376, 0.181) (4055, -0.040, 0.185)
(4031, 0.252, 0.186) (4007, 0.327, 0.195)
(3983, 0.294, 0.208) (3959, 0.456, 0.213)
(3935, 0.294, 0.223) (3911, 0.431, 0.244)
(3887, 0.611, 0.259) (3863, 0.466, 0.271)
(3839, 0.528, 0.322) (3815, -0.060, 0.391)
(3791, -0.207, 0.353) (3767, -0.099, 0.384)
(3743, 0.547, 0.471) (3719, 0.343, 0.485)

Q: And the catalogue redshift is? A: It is 1.225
